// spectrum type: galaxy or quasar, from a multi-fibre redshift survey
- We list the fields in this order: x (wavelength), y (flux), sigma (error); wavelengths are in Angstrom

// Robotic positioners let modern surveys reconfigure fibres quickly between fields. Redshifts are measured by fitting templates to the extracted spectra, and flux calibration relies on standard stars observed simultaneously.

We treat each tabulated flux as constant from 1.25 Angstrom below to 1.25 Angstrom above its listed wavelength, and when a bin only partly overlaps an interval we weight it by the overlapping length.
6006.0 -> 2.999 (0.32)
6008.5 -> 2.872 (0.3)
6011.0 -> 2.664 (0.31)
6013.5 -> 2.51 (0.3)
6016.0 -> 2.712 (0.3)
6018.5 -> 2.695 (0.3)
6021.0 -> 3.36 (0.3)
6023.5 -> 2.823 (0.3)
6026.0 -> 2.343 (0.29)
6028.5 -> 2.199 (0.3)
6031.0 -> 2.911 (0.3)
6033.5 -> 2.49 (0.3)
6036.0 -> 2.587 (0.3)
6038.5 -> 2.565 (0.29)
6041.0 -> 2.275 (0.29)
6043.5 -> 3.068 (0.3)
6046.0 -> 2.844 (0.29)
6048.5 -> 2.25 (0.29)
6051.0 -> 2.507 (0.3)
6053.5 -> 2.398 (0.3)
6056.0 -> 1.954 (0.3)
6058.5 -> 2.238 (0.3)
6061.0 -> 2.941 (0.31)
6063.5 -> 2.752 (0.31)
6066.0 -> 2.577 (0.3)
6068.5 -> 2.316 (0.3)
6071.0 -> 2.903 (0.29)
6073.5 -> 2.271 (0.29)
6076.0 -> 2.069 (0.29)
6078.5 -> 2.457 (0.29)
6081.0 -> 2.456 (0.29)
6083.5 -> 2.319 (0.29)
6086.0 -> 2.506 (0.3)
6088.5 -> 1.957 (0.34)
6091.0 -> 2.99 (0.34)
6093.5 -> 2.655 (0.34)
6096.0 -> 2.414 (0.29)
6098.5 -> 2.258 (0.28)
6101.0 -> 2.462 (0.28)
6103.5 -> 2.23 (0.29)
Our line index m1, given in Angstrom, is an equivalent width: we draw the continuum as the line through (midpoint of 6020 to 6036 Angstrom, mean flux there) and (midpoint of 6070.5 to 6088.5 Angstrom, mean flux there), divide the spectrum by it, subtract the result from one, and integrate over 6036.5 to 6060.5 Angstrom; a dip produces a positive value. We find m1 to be 0.7 Angstrom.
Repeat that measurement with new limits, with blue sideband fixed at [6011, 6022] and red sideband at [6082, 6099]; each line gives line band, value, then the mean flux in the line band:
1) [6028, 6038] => 0.5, 2.57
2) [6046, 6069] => 1.2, 2.46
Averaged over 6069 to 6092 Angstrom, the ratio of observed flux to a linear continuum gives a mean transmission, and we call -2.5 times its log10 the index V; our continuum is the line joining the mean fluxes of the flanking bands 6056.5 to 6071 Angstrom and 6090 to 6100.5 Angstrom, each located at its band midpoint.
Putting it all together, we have 0.06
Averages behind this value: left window 2.56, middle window 2.43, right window 2.56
